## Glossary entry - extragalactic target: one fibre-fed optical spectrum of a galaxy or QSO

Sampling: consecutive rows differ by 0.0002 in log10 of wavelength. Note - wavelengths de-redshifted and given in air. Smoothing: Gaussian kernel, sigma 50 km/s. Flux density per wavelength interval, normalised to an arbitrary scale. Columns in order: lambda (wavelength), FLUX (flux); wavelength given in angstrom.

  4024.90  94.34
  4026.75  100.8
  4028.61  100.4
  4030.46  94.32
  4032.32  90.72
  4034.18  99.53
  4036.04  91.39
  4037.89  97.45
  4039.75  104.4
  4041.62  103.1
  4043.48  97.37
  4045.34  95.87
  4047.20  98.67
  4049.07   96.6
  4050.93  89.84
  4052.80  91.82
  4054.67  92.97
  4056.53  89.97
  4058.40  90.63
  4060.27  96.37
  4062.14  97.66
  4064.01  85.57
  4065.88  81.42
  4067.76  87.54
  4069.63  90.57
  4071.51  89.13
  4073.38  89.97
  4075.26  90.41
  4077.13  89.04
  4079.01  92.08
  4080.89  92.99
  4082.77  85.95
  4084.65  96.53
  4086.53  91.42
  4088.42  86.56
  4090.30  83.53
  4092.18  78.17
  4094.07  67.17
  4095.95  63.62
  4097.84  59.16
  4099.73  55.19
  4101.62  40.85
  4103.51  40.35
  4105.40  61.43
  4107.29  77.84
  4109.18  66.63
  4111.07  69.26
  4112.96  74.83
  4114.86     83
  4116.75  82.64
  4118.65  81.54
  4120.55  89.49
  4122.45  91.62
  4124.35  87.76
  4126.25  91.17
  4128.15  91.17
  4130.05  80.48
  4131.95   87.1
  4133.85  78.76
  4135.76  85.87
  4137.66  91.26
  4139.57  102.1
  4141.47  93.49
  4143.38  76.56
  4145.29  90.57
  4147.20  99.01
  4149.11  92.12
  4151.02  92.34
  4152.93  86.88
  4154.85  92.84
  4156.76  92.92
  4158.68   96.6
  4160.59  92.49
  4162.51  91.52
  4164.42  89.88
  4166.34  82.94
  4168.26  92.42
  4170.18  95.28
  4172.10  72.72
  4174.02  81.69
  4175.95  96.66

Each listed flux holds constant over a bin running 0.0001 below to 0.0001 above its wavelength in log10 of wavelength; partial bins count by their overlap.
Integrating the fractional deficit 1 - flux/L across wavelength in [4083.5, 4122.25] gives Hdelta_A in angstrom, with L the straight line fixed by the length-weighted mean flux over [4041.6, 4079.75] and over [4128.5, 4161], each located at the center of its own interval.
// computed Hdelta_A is 7.7 angstrom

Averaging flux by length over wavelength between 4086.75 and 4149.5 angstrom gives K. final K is 78.9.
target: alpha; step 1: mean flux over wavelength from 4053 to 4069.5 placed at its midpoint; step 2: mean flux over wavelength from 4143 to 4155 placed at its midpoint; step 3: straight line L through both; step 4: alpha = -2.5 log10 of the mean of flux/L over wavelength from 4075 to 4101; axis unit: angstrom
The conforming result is 0.13 mag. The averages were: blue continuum 90.4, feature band 80.1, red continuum 90.5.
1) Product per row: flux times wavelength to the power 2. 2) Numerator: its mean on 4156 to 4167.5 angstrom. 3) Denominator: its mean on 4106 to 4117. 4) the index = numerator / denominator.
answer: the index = 1.2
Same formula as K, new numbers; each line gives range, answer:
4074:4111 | 74.7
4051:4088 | 90.5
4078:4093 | 88.5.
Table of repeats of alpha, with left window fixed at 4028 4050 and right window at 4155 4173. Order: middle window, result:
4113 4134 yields 0.08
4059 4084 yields 0.06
